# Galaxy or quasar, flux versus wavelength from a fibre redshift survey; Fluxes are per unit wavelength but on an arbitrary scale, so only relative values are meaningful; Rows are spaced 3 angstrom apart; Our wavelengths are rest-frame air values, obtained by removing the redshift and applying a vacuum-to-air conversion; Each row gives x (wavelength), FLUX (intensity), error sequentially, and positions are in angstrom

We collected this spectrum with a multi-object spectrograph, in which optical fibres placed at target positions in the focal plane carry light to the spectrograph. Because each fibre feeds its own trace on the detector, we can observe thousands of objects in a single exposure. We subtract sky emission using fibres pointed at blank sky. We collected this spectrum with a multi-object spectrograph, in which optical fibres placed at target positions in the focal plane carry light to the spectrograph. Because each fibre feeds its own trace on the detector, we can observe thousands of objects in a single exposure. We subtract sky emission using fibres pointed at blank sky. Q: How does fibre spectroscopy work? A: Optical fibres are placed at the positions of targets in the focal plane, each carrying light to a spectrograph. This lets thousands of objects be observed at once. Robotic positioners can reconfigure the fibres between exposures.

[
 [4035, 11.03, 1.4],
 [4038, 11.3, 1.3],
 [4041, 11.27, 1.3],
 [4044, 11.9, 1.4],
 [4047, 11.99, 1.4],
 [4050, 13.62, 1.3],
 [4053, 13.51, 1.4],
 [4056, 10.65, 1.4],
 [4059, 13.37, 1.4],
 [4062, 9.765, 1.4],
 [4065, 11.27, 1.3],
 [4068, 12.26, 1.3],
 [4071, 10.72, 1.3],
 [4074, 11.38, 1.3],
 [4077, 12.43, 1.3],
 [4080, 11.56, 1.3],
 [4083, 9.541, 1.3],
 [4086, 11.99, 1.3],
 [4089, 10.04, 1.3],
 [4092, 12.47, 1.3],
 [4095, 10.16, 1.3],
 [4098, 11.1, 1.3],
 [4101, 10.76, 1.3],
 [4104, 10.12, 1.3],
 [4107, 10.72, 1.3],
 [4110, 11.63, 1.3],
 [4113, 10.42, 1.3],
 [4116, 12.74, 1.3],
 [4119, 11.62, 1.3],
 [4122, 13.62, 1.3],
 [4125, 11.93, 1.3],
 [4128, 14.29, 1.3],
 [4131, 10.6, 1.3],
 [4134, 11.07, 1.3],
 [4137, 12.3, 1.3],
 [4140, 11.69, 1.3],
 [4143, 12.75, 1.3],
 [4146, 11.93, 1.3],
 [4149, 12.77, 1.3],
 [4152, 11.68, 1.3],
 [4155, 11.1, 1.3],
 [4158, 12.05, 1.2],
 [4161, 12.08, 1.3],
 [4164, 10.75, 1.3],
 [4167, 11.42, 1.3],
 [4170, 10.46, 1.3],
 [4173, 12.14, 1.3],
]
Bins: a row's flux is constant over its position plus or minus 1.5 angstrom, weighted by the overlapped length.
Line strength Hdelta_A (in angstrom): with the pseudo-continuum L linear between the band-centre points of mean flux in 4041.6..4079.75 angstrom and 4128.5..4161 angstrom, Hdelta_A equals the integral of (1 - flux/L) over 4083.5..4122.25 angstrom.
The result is 2.2 angstrom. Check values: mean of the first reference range 11.9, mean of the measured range 11.2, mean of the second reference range 11.9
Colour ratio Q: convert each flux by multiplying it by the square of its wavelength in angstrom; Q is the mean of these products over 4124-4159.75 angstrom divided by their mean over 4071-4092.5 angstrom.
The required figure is 1.10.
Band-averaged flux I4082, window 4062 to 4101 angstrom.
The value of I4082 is 11.2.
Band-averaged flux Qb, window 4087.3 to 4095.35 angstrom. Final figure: 11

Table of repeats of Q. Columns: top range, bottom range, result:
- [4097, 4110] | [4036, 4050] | 0.94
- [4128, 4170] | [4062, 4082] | 1.07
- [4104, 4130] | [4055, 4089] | 1.08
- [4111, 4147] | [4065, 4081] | 1.07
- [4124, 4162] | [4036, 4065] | 1.06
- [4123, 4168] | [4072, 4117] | 1.10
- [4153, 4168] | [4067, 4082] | 1.03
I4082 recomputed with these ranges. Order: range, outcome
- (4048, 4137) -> 11.6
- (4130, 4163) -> 11.8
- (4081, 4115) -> 10.9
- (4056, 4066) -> 11.4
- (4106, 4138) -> 11.9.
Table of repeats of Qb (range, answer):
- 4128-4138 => 11.7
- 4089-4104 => 10.9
